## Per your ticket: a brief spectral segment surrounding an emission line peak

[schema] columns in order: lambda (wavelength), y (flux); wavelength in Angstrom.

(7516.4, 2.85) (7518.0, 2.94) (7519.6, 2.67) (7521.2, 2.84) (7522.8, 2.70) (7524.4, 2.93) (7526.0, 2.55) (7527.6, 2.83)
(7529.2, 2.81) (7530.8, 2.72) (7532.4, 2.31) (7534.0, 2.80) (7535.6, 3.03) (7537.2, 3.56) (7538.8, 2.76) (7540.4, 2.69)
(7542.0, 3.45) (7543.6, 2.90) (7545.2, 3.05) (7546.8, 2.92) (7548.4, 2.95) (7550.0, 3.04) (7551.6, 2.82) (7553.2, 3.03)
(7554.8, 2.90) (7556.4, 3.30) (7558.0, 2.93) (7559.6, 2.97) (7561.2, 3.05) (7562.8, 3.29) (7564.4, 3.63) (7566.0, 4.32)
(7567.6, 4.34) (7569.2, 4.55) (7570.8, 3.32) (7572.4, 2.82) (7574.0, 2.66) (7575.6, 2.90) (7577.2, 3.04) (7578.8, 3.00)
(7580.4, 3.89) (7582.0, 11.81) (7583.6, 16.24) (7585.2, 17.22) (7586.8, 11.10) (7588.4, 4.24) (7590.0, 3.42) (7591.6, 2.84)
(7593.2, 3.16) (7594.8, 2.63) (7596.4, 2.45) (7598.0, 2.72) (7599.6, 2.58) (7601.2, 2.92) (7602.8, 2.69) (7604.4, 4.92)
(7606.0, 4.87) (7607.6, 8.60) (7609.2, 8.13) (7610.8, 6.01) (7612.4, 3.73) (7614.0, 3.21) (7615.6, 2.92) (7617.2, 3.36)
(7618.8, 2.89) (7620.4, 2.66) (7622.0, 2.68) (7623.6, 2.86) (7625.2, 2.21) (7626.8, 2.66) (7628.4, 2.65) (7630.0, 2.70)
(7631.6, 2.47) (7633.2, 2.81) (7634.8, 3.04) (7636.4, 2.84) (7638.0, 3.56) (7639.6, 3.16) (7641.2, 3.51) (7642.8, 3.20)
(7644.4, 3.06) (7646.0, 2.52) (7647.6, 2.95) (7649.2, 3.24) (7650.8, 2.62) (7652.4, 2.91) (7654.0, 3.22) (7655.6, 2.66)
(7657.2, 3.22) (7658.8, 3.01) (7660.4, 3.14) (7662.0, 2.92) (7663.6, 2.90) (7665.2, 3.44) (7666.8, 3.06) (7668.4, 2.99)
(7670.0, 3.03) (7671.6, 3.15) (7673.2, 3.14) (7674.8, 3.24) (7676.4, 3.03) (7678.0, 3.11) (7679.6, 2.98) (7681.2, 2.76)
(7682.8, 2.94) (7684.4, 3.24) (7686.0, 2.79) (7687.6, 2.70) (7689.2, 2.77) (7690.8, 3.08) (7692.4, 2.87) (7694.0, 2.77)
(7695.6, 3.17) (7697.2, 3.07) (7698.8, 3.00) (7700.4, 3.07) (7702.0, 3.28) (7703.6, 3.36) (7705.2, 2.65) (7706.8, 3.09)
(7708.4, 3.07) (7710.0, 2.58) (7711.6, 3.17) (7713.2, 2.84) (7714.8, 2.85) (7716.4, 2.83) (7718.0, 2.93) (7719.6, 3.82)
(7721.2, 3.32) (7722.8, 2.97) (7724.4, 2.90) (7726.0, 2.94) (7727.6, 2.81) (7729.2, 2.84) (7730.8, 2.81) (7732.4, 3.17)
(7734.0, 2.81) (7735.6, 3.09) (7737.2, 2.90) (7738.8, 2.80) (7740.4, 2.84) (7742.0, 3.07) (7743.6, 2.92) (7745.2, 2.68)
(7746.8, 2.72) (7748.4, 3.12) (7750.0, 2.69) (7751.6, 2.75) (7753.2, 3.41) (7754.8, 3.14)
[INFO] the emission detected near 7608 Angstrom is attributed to [N II]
